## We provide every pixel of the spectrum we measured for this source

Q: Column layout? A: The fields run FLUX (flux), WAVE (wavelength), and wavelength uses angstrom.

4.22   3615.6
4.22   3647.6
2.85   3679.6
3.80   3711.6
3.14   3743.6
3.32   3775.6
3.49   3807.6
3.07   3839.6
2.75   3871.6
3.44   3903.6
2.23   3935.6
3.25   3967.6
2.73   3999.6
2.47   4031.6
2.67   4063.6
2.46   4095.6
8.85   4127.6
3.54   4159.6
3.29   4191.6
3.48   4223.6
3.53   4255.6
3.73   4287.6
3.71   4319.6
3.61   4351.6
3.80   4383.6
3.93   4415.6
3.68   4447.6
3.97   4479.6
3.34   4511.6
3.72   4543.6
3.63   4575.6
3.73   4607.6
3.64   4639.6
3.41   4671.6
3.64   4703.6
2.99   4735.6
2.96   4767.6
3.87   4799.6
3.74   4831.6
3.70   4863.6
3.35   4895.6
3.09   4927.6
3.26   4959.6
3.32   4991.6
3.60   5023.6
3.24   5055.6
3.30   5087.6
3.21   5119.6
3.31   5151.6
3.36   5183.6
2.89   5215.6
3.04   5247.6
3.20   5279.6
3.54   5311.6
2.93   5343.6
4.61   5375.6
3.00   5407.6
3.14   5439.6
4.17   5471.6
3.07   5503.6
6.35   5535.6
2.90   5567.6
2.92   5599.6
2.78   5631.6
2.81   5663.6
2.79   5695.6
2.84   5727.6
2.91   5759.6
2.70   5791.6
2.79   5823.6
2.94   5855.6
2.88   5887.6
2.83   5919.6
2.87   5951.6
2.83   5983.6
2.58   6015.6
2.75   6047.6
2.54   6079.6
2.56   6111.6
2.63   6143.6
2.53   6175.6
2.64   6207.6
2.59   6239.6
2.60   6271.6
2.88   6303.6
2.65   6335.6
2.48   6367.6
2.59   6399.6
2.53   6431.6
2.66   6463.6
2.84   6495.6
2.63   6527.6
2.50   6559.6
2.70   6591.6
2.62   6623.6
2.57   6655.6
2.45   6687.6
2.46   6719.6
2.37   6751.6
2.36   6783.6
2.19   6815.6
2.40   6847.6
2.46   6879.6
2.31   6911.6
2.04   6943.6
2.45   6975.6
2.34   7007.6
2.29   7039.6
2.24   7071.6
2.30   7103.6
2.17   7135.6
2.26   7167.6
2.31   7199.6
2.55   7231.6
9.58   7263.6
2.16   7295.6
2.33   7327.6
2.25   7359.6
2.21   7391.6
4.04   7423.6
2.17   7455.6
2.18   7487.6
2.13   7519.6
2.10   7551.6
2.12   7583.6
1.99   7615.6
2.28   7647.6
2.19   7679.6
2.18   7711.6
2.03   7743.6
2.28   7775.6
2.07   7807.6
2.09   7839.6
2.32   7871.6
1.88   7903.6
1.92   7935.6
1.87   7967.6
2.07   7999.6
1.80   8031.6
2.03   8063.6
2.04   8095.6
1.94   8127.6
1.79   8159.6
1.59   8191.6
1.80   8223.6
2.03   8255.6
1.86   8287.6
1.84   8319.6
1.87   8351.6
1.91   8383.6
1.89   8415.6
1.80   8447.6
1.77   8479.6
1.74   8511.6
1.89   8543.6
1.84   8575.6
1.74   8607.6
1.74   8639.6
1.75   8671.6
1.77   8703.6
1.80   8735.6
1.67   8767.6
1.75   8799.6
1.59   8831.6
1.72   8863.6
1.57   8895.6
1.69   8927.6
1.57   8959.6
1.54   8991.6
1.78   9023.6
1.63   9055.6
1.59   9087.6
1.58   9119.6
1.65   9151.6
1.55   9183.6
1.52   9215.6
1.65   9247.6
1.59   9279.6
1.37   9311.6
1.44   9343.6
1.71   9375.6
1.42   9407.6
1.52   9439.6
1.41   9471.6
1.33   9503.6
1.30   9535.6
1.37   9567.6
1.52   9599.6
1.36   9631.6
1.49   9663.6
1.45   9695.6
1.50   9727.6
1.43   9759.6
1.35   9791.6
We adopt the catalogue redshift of 0.105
